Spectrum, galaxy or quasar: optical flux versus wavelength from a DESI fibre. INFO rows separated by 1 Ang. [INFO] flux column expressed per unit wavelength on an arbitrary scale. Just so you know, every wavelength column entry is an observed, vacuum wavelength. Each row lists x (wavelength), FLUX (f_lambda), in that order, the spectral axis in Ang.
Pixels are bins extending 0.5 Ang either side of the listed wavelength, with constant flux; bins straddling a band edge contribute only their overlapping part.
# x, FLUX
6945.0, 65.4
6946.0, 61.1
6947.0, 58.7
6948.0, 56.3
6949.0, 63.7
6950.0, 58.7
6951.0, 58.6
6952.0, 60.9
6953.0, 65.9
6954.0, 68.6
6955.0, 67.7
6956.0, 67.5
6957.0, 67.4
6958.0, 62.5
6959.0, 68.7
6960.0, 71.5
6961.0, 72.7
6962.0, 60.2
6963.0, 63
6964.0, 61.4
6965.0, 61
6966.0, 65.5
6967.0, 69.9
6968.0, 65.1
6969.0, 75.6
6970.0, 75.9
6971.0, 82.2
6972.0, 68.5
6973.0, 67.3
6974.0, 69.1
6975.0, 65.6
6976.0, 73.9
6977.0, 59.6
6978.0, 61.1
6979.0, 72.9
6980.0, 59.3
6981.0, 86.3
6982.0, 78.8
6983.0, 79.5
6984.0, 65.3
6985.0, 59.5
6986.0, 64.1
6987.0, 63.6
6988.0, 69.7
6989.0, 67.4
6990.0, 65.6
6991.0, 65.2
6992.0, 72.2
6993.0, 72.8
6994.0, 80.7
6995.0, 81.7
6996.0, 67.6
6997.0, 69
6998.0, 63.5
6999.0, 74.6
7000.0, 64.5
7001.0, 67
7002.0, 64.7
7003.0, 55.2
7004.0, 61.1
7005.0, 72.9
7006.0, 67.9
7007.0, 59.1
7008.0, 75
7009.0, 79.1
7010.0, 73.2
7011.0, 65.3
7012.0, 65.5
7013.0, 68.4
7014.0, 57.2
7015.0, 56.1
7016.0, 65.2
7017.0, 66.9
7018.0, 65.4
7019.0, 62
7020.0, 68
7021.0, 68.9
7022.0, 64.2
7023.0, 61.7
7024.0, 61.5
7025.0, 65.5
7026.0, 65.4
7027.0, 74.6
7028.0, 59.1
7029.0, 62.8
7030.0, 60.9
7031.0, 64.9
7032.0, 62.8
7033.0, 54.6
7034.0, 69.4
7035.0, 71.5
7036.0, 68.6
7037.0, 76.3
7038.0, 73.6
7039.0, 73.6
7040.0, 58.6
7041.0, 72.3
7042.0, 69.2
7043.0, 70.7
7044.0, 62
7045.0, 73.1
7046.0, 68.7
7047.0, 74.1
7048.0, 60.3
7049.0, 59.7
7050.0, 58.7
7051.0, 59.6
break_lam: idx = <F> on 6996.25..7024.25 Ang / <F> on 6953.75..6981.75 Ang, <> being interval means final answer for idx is 0.96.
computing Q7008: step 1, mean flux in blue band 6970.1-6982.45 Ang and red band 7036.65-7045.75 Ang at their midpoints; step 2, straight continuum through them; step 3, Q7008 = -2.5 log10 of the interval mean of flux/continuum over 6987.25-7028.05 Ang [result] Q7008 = 0.05 mag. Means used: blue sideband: 70.5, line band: 67.2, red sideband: 69.8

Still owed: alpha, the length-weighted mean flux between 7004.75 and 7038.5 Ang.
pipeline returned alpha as 66.2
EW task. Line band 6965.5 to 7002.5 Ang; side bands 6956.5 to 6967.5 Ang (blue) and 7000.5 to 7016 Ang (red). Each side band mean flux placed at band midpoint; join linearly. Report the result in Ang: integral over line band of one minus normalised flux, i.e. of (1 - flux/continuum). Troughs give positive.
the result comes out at -2.1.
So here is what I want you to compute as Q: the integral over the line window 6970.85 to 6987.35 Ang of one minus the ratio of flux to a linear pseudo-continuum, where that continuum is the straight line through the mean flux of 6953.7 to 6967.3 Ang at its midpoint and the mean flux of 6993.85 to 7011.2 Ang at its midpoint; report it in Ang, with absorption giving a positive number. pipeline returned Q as -0.4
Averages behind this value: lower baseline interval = 66.2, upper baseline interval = 68.8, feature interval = 69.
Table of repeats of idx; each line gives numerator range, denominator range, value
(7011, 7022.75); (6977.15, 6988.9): 0.94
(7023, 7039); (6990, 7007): 0.97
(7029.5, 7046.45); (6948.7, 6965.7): 1.05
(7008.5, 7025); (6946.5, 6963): 1.02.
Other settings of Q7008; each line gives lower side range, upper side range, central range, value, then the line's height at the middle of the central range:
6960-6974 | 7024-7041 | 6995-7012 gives -0.01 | 67.3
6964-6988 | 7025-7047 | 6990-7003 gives -0.02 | 68.4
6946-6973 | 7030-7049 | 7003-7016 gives 0.01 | 67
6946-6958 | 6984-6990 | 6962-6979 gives -0.06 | 64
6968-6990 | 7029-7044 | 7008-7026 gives 0.04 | 68.1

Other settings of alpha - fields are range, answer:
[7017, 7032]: 64.7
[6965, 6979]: 69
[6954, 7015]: 68.2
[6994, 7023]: 66.9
